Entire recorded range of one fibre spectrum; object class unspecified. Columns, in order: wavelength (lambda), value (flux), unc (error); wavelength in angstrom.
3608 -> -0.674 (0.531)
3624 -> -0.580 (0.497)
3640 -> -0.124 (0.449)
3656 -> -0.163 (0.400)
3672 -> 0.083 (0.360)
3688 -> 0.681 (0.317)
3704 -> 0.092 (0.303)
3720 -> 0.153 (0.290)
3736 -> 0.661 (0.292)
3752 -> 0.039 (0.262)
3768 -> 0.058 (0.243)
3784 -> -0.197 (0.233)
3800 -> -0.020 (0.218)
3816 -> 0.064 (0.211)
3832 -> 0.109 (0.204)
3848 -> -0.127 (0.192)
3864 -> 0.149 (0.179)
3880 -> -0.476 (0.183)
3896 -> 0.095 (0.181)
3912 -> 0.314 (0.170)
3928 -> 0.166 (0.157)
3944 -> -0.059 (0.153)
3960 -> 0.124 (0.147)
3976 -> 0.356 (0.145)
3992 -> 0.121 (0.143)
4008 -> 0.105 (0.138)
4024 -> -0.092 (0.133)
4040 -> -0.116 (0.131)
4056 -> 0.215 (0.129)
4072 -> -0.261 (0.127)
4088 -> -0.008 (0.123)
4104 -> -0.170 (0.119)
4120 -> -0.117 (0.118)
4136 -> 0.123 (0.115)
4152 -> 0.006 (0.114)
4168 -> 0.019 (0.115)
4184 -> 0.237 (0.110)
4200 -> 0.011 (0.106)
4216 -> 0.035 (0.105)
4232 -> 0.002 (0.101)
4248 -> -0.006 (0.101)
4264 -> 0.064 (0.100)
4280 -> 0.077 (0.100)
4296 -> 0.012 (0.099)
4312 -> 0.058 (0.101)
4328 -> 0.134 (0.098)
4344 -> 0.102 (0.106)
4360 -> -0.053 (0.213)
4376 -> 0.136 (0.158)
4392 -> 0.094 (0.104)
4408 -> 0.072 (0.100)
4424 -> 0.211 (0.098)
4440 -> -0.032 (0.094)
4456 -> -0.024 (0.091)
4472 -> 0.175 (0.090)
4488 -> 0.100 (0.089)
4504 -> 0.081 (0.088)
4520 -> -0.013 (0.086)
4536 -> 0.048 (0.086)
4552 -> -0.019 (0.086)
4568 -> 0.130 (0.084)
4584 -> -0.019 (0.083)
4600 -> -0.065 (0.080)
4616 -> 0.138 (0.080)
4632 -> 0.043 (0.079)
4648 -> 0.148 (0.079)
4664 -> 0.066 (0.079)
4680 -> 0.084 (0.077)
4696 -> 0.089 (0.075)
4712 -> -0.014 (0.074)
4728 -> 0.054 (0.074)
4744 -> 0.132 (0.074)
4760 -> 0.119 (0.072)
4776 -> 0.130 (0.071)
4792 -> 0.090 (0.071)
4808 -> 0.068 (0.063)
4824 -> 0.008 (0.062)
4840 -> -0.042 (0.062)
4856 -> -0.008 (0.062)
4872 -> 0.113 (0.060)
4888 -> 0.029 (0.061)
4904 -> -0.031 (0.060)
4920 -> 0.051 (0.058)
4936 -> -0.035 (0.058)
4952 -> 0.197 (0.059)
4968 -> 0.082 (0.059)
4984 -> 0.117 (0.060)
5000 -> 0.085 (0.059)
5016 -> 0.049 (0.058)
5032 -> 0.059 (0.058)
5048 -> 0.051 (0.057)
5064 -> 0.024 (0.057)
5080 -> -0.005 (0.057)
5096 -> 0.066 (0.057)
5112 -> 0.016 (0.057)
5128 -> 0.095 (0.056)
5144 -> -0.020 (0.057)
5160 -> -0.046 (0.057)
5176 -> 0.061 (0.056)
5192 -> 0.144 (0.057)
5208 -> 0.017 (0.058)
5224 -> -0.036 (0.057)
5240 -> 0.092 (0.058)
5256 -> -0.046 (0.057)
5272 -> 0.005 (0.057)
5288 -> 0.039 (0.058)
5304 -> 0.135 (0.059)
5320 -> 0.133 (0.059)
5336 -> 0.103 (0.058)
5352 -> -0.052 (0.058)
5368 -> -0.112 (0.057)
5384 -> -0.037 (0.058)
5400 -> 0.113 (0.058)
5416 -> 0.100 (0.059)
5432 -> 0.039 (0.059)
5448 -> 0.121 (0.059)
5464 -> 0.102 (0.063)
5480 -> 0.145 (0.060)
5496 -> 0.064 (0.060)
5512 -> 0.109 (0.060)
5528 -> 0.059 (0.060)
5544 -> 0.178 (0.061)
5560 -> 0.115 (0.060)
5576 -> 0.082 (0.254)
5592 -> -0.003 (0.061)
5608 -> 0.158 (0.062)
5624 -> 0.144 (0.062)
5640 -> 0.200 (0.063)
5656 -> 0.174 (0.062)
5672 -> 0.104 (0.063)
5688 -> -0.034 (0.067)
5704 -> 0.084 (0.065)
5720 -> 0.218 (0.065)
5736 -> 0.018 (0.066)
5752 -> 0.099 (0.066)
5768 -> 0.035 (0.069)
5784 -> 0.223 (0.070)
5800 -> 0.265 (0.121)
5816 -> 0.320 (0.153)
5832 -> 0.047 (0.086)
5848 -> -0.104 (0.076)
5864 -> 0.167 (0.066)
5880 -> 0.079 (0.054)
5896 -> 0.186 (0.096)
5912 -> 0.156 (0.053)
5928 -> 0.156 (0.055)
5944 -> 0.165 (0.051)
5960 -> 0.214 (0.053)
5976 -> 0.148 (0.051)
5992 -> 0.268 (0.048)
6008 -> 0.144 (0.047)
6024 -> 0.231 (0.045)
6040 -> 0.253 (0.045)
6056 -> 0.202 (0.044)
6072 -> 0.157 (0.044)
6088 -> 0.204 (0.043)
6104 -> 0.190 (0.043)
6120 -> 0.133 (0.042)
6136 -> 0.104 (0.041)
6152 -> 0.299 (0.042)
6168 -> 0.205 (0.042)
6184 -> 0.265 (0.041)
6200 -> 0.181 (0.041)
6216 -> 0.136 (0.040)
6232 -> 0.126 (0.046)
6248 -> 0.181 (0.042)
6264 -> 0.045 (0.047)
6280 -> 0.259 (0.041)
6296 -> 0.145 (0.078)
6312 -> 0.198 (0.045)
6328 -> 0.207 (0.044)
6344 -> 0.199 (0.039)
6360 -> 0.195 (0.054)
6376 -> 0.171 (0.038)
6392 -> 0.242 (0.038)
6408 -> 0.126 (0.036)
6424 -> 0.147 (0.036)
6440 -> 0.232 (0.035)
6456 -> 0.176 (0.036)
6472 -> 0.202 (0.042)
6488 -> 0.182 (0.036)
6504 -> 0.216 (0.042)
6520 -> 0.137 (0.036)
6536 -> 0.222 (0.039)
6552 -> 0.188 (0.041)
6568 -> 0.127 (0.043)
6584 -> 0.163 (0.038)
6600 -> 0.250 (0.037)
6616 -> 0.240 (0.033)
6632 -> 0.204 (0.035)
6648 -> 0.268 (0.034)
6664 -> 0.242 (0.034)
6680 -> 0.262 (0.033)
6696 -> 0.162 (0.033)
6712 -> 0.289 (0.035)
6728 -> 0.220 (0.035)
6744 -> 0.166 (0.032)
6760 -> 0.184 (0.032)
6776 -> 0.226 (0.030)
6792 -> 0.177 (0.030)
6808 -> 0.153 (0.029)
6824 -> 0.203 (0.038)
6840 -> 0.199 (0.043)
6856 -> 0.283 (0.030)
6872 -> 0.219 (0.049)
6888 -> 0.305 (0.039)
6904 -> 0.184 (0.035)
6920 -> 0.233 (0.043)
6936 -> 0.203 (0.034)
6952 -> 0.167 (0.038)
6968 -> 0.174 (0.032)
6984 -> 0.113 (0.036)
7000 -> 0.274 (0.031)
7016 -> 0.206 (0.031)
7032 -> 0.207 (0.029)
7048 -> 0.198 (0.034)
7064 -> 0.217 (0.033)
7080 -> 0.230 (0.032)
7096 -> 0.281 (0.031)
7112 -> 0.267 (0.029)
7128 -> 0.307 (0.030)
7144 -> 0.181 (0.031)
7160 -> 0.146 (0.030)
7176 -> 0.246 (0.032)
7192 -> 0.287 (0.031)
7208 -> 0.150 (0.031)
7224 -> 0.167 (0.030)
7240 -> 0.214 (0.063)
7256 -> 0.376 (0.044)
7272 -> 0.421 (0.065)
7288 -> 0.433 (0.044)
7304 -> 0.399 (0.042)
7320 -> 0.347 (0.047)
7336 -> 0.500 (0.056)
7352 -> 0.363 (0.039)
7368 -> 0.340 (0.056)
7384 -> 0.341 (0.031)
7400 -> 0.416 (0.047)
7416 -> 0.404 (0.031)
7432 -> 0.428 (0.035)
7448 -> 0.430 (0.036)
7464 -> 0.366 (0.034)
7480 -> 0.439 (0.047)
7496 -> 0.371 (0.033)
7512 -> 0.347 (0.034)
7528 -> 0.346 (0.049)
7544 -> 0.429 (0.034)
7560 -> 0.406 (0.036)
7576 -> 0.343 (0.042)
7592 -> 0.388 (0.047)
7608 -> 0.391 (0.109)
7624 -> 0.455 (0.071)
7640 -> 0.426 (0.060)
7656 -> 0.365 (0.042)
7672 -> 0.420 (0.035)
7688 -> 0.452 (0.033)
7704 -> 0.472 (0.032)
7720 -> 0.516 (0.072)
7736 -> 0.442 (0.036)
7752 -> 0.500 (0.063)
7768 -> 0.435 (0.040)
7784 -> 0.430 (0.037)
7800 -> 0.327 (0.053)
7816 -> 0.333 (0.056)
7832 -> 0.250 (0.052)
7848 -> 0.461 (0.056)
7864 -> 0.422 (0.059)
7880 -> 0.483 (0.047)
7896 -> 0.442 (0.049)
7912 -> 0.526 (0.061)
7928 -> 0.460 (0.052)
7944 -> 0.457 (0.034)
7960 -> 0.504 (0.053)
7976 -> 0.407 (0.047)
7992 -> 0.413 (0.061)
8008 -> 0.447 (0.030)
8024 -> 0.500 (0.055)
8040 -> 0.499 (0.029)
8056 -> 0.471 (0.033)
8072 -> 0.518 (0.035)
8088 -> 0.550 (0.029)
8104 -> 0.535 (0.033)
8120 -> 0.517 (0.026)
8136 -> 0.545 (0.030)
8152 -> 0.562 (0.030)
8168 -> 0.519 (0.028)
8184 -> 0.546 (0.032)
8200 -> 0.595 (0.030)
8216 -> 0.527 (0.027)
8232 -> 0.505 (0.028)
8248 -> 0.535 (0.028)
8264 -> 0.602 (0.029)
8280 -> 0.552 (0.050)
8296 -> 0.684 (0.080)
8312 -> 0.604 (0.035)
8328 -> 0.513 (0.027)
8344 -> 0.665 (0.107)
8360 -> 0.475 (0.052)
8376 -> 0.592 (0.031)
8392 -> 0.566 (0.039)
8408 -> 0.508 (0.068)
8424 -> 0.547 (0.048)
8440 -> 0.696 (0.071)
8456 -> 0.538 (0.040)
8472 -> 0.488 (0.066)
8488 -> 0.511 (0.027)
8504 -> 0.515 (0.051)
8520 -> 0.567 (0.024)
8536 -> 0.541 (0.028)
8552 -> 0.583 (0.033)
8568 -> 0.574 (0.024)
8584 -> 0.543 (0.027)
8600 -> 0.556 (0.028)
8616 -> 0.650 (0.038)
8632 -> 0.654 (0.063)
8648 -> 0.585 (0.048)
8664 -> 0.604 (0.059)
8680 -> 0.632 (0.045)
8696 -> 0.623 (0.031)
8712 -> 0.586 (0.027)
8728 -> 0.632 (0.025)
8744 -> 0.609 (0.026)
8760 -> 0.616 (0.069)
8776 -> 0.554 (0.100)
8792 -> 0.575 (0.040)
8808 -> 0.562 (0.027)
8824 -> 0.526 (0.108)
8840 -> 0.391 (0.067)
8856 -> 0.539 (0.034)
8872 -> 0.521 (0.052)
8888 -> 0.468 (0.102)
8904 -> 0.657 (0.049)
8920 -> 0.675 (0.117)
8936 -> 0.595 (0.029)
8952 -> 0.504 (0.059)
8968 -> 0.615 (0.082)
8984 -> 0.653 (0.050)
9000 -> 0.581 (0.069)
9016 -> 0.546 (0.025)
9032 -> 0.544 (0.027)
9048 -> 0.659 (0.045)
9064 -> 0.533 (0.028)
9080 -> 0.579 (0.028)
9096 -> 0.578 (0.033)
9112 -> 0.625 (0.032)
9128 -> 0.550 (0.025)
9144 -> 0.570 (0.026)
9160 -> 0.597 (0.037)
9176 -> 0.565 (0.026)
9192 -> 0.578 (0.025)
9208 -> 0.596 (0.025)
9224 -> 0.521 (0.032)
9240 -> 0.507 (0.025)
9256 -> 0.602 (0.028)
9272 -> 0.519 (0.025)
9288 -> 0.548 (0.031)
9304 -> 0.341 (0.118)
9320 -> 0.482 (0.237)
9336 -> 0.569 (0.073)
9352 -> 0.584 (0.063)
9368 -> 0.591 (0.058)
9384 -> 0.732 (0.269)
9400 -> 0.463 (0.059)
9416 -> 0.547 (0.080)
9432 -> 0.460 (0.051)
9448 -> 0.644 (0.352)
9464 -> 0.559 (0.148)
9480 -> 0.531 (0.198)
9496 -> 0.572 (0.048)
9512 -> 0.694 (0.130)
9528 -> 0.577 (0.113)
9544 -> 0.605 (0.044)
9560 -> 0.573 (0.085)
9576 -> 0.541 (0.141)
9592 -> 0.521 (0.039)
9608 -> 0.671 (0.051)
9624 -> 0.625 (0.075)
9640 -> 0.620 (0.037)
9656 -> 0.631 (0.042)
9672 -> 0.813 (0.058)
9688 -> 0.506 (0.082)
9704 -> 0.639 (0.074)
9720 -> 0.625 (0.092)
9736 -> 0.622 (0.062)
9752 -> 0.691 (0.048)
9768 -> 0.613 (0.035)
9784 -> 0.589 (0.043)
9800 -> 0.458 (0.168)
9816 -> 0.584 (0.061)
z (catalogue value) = 0.82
